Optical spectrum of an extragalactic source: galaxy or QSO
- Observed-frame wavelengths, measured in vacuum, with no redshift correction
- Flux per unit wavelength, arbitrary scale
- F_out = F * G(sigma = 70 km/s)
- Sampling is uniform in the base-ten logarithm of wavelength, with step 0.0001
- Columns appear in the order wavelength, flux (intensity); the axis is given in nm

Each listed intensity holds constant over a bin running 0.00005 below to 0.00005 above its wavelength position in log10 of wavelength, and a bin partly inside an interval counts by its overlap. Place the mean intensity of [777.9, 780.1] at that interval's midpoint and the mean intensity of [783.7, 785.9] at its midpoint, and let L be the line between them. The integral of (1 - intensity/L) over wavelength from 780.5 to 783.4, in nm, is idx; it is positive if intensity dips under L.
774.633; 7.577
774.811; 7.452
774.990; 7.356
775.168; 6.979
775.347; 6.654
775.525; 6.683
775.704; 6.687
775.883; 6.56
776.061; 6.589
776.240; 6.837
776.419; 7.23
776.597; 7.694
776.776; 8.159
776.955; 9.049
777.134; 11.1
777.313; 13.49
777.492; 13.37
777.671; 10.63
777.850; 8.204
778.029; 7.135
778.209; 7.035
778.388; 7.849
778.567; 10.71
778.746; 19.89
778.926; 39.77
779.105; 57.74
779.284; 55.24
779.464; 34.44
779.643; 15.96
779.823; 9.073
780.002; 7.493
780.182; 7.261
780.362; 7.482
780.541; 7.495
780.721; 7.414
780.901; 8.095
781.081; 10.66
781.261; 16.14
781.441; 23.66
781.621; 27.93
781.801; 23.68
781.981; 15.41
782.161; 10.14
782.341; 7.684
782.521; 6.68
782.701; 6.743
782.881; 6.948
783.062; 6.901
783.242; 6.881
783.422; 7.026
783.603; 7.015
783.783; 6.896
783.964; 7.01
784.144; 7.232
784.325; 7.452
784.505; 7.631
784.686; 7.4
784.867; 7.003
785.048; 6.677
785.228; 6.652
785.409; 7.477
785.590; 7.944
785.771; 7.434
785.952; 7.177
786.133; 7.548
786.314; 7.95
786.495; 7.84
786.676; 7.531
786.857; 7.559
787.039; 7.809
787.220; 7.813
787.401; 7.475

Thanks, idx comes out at 0.56 nm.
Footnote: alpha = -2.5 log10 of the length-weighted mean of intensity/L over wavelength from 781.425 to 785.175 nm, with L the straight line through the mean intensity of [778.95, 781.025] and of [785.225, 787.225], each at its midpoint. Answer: 0.379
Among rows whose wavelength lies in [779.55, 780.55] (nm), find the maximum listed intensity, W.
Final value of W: 15.96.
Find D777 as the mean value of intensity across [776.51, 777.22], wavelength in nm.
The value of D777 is 8.99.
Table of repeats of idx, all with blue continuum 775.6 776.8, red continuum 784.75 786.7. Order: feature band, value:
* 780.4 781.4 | -0.46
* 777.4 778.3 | -0.28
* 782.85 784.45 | 0.05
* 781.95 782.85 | -0.19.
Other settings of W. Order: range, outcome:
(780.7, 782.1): 27.93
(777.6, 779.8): 57.74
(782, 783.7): 10.14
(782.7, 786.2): 7.944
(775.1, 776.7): 7.694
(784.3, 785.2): 7.631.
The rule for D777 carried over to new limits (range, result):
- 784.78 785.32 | 6.78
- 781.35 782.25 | 20.2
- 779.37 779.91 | 20.1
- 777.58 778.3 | 8.26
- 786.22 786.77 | 7.78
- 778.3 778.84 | 13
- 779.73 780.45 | 7.85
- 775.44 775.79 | 6.68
